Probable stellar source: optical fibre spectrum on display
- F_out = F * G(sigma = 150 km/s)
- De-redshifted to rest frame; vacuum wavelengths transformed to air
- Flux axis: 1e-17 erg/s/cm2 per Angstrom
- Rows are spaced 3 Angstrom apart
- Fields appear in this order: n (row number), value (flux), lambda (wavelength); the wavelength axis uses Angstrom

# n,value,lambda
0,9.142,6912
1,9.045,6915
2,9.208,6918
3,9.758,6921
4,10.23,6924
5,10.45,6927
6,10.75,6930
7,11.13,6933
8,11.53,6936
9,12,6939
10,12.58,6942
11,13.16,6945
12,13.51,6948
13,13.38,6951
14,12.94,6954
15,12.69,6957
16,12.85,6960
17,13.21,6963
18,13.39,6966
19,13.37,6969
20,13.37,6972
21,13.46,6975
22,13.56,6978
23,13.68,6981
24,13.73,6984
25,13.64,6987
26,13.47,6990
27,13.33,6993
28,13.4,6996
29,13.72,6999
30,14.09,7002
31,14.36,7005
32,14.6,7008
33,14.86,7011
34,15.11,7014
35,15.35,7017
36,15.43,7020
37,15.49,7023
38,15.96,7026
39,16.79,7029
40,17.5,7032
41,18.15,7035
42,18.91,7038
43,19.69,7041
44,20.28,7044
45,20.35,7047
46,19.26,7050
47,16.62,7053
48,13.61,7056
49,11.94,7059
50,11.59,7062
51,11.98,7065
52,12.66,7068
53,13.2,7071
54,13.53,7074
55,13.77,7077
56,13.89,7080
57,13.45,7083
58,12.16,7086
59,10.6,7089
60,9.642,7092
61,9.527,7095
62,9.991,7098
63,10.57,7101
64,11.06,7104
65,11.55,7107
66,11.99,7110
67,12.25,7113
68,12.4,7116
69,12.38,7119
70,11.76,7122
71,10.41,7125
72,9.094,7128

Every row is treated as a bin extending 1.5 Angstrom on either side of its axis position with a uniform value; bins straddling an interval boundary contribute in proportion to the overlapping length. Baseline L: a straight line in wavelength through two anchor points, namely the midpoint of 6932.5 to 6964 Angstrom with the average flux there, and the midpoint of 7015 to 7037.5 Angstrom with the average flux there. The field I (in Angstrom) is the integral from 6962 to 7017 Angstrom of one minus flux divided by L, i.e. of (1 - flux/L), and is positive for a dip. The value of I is 3.1 Angstrom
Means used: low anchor 12.7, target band 13.8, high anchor 16.5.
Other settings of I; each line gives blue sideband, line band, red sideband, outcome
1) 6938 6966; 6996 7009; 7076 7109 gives -1.7 Angstrom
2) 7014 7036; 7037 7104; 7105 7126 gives 1.4 Angstrom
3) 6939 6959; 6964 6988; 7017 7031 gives 0.9 Angstrom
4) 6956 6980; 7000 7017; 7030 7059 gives 1.2 Angstrom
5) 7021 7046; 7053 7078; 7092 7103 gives 1.6 Angstrom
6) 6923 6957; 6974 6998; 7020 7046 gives 2.1 Angstrom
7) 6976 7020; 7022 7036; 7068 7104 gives -3.7 Angstrom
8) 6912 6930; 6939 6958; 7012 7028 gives -2.7 Angstrom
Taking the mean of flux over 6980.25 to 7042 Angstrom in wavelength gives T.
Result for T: 15.3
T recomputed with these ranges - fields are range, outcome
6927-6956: 12.2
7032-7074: 16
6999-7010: 14.3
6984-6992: 13.6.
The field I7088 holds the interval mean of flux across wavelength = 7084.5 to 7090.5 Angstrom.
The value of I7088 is 11.4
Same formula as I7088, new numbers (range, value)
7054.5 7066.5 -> 12.3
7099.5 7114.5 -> 11.5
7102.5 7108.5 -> 11.3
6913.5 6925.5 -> 9.56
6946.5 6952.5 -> 13.4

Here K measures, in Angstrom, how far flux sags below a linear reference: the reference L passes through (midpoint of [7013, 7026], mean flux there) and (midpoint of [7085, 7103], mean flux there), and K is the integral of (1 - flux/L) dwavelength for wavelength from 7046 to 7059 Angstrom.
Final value -3.4 Angstrom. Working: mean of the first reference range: 15.4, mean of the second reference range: 10.4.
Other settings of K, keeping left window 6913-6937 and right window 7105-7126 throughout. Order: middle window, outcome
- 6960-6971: -2.8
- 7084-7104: 1.9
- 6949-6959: -2.4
